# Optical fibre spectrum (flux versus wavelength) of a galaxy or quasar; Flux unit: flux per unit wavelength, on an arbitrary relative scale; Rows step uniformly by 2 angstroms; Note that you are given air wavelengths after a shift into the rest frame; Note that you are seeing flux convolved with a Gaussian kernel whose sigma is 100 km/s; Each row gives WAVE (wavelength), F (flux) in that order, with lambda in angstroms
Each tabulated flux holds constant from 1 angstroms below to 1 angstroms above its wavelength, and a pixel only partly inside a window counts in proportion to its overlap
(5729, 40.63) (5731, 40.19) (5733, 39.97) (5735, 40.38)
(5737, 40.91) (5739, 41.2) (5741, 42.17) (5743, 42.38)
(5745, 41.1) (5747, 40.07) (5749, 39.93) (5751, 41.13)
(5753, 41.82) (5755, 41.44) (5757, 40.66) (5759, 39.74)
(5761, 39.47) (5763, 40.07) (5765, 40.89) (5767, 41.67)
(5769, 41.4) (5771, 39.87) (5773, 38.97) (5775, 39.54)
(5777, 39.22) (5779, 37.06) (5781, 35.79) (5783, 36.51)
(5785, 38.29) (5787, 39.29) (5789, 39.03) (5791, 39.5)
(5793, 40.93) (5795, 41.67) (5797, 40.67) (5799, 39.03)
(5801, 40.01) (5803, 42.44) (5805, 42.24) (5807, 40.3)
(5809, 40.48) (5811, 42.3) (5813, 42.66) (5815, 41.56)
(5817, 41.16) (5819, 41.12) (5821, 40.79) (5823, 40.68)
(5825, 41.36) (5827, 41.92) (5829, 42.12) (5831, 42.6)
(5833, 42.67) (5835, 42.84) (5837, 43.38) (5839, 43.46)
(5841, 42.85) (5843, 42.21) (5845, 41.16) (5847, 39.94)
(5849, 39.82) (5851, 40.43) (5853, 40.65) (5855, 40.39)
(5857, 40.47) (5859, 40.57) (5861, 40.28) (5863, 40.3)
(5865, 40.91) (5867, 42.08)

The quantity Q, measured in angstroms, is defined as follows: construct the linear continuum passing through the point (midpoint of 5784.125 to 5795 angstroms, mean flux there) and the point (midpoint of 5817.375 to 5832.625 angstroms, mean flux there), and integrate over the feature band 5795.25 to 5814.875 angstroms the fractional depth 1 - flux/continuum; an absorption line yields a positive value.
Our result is -0.3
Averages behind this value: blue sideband 39.6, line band 41.2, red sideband 41.5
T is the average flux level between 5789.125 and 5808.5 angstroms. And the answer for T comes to 40.7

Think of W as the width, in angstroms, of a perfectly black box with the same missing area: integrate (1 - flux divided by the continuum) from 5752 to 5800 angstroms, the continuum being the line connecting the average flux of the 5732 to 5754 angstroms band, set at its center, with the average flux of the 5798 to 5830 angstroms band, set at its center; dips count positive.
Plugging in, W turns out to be 1.7 angstroms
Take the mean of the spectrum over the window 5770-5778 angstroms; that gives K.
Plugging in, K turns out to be 39.4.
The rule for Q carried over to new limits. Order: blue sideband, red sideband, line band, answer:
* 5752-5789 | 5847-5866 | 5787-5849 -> -2.1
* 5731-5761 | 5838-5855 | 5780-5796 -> 0.8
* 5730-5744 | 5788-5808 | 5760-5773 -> 0.1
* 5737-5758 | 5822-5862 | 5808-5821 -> 0.0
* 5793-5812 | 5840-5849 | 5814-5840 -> -0.5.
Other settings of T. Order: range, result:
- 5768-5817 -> 40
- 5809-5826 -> 41.4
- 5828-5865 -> 41.4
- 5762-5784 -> 39.2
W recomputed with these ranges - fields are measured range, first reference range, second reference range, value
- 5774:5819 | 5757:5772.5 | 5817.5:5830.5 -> 1.0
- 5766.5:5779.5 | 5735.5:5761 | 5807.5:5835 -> 0.5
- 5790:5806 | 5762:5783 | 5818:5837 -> -0.1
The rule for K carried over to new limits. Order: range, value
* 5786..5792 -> 39.3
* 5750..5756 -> 41.5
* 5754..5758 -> 41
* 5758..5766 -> 40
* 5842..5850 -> 40.8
